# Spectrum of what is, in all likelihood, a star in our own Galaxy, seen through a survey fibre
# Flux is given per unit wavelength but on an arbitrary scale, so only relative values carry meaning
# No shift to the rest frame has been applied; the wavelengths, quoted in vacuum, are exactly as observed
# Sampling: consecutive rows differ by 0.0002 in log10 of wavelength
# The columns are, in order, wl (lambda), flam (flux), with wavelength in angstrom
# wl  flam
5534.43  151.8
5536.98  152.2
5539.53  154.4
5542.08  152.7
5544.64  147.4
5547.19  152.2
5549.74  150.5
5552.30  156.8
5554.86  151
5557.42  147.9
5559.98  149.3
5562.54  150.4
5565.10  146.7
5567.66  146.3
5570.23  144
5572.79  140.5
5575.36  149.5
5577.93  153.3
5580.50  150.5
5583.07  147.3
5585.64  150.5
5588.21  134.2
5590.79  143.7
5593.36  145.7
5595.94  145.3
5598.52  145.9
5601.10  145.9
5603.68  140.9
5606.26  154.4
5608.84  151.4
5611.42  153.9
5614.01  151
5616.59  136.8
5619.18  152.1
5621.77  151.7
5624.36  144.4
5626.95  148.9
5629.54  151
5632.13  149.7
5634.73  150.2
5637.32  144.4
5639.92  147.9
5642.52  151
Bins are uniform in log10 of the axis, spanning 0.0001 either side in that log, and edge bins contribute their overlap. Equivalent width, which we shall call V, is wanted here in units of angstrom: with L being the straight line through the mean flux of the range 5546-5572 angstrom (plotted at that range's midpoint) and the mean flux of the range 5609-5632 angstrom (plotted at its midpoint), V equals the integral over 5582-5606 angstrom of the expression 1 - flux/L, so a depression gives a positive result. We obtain 0.7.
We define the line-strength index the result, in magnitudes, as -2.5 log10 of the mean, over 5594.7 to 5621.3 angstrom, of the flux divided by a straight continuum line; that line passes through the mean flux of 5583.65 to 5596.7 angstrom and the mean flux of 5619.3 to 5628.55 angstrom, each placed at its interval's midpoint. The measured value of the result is -0.01 mag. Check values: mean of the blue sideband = 144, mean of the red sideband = 149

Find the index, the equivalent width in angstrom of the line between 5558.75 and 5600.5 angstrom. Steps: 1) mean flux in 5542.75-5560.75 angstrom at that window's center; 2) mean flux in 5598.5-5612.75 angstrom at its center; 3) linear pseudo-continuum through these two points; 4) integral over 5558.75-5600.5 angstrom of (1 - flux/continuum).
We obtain 1.0 angstrom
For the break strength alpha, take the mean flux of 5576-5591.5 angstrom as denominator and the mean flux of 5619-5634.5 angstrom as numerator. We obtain 1.0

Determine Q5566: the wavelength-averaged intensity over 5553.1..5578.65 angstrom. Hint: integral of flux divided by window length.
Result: 148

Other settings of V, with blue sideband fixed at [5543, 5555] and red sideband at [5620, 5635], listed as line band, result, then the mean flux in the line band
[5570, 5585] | 0.3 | 148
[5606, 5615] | -0.2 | 153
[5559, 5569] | 0.2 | 148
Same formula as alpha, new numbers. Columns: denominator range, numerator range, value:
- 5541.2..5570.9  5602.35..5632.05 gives 0.99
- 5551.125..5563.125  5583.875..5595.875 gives 0.95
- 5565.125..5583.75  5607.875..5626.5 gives 1.01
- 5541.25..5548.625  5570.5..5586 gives 0.98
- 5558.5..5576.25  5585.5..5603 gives 0.98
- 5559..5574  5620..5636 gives 1.02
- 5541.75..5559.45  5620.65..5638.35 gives 0.98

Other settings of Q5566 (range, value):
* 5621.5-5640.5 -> 148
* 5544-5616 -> 148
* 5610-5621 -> 149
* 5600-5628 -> 148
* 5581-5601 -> 145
